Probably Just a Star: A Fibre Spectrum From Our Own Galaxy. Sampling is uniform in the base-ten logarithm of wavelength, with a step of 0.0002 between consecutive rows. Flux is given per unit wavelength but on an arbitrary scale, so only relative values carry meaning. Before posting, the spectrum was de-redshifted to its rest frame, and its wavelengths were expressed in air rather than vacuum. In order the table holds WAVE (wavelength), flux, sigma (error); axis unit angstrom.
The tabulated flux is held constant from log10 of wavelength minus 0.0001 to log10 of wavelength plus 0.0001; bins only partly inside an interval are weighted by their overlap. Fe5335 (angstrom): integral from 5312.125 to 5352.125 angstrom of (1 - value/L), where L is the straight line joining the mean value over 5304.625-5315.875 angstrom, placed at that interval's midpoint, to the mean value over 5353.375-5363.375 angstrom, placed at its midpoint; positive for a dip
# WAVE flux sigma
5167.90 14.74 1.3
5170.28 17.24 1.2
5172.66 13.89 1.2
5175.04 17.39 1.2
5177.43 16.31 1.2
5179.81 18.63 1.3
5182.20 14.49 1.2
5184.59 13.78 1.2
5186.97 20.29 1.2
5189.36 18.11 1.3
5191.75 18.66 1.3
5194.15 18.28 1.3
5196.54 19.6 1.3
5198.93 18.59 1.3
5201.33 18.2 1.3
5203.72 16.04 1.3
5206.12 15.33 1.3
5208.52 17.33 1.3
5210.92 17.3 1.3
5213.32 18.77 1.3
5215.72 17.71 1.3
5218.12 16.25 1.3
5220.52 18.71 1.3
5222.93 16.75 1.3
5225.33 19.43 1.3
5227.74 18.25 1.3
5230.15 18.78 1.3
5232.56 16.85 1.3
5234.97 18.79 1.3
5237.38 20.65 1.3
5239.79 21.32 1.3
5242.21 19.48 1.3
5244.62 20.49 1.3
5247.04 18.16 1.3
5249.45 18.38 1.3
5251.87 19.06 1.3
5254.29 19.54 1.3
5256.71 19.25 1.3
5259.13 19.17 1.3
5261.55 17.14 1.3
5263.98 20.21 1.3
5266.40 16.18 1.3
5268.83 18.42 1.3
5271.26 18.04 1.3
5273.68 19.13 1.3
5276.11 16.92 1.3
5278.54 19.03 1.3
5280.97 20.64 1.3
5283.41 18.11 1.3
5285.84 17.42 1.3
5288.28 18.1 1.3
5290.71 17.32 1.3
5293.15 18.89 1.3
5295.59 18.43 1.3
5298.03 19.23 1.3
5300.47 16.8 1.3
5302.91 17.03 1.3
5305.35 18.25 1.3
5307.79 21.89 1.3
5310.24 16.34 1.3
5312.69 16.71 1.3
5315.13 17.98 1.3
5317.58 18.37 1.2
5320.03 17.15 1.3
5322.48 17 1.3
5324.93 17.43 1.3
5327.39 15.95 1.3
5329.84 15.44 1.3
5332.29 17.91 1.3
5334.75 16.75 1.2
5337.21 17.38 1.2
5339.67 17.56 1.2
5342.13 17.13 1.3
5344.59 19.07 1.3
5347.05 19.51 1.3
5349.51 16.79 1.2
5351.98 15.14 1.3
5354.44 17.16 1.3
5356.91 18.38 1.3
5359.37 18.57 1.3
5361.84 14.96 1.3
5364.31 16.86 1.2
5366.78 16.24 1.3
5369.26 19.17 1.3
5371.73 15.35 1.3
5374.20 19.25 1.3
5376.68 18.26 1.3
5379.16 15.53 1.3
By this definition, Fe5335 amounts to 1.1 angstrom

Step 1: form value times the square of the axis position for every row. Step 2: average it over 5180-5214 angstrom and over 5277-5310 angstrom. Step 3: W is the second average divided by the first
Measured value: 1.1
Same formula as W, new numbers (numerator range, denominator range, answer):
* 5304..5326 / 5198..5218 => 1.08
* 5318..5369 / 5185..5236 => 1.01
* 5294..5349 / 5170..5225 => 1.07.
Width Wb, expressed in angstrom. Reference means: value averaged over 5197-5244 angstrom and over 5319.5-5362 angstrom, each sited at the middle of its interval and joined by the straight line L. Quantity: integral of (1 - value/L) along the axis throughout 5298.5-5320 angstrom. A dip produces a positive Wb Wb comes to -0.5 angstrom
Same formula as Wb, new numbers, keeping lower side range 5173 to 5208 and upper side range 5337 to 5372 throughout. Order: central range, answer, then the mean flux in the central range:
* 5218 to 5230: -0.5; 18.1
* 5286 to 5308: -1.1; 18.2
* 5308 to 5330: 0.1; 17.2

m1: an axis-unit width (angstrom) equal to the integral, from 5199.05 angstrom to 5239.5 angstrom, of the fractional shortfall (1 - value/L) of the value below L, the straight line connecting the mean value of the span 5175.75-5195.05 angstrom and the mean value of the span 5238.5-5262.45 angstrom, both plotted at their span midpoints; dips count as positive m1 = 0.9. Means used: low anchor 17.3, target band 17.9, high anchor 19.2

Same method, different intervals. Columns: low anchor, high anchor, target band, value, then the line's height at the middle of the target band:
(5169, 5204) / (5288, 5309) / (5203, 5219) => 0.52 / 17.6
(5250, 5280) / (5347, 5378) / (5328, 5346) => 0.30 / 17.6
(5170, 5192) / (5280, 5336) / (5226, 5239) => -1.20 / 17.2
